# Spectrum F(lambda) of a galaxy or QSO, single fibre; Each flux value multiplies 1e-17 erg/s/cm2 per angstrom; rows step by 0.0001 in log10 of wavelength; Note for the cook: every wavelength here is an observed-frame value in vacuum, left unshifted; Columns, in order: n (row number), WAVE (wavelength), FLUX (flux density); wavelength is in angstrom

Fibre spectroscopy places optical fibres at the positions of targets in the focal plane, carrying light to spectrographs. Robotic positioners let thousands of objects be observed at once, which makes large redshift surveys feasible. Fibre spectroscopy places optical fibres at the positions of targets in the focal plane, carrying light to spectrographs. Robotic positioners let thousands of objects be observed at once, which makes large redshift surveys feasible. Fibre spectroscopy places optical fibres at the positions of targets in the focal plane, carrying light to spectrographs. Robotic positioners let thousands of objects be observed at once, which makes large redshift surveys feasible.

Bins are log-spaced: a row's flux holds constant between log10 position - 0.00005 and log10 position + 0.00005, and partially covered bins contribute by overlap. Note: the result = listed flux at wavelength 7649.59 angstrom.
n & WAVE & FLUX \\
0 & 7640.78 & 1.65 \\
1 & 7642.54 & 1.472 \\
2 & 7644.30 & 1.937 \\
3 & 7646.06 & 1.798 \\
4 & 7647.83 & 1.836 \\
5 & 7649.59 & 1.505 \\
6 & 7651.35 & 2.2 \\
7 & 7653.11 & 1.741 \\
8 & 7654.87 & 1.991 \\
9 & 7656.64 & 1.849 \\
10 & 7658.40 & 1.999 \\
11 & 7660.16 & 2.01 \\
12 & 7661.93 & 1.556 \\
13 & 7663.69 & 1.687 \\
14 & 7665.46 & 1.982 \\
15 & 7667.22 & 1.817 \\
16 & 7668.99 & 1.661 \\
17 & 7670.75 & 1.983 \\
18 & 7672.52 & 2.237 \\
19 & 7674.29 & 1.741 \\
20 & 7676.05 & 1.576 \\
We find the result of 1.505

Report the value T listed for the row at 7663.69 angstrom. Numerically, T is 1.687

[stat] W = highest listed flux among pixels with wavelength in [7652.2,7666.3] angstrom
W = 2.01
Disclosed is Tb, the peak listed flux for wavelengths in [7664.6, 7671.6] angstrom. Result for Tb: 1.983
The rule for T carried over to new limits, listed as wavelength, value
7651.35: 2.2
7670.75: 1.983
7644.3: 1.937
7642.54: 1.472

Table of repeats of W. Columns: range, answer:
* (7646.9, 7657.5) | 2.2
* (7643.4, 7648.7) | 1.937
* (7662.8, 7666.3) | 1.982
